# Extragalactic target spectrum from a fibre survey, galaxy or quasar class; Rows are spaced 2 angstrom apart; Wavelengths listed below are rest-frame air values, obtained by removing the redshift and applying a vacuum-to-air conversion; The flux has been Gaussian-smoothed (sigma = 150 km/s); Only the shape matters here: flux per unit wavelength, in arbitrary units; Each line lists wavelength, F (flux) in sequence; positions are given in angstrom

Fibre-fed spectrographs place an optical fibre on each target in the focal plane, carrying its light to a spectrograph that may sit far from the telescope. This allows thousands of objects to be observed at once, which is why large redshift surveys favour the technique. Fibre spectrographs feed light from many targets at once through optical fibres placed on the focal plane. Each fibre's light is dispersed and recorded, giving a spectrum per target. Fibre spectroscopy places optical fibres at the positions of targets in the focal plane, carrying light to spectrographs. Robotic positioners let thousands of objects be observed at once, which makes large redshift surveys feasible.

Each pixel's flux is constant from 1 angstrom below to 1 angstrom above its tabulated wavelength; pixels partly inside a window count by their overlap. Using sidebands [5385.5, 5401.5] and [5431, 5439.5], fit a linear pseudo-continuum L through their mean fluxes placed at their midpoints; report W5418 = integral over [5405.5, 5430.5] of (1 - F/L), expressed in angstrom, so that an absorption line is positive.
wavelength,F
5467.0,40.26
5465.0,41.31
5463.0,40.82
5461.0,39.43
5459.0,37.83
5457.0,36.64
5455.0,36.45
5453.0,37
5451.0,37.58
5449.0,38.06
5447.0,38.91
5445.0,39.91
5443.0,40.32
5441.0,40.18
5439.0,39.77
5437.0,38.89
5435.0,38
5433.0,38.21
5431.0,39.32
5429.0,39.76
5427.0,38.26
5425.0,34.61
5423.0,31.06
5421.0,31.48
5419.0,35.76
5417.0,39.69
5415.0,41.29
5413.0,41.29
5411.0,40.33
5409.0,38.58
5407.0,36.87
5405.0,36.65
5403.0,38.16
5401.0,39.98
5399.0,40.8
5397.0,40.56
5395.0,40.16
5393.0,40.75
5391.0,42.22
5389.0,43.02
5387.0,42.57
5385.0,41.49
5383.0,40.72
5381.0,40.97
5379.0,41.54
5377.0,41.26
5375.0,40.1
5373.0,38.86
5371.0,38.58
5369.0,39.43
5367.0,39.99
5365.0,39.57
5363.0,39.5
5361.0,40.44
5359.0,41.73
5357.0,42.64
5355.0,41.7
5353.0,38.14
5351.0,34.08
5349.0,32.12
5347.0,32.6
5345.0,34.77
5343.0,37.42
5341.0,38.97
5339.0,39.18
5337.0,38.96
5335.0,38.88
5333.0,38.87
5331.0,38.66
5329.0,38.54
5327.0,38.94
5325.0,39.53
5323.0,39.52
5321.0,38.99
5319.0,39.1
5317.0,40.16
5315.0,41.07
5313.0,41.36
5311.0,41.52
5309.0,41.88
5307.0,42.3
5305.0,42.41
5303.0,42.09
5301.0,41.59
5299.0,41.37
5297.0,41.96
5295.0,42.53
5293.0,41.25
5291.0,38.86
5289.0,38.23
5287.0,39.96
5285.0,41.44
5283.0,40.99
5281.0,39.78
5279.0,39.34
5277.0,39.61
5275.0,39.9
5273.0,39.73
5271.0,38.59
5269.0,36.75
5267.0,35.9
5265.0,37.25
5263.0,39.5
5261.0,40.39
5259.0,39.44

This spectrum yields 1.5 angstrom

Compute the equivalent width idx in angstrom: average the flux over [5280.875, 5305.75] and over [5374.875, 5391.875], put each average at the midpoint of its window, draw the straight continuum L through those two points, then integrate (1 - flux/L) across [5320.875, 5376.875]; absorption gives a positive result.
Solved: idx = 3.7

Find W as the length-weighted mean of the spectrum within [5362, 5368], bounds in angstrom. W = 39.7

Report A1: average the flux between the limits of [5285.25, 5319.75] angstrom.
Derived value 41.1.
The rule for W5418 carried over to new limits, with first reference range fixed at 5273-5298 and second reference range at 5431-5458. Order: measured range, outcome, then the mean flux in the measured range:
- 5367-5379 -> -0.2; 39.8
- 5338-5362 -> 1.1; 37.8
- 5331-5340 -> 0.2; 38.9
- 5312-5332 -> 0.1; 39.6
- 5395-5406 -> -0.1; 39.3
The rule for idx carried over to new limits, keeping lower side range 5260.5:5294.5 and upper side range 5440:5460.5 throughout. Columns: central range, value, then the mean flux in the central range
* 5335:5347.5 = 0.5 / 37.3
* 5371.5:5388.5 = -1.0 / 40.9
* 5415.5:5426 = 1.0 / 34.8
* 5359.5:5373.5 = -0.3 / 39.6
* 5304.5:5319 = -0.8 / 41.3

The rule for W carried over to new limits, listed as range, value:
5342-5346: 36.1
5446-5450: 38.5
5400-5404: 39.1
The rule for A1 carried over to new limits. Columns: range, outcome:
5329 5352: 36.9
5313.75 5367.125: 38.7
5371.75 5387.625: 40.9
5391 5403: 40.4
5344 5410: 39.4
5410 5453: 38.2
